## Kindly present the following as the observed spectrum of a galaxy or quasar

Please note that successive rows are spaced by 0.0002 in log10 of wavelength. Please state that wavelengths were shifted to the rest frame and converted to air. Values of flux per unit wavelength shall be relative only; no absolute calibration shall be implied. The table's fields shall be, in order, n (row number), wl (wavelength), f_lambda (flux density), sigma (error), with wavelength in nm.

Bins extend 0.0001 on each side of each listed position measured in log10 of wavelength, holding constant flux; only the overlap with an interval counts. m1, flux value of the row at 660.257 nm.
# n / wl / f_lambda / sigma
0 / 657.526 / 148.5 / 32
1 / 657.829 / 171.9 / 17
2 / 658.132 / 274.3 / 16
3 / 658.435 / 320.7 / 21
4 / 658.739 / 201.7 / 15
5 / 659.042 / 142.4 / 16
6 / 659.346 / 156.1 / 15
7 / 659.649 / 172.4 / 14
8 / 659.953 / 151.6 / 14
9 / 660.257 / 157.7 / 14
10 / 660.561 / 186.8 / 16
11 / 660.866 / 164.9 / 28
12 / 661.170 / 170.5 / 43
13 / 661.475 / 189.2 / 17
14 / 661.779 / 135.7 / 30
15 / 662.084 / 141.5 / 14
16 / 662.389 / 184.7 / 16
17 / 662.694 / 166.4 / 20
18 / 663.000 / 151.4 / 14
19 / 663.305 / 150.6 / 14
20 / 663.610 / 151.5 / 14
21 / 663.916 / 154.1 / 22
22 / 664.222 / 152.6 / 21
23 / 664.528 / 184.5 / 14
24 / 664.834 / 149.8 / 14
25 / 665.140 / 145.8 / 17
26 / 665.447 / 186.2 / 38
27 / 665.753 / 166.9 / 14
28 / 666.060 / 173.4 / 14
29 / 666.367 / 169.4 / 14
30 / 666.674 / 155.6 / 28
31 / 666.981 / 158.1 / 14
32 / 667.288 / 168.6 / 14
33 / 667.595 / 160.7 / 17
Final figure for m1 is 157.7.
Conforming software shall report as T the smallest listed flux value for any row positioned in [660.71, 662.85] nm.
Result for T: 135.7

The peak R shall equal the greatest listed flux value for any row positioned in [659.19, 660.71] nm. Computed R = 186.8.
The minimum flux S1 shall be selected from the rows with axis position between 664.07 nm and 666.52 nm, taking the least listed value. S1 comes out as 145.8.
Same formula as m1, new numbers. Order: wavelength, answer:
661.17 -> 170.5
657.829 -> 171.9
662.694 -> 166.4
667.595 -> 160.7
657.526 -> 148.5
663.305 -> 150.6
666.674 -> 155.6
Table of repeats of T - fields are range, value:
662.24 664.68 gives 150.6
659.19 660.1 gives 151.6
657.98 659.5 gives 142.4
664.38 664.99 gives 149.8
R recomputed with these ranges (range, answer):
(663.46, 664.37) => 154.1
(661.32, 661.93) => 189.2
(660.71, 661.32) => 170.5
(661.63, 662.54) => 184.7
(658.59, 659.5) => 201.7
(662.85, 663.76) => 151.5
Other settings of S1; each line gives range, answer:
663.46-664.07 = 151.5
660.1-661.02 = 157.7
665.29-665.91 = 166.9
